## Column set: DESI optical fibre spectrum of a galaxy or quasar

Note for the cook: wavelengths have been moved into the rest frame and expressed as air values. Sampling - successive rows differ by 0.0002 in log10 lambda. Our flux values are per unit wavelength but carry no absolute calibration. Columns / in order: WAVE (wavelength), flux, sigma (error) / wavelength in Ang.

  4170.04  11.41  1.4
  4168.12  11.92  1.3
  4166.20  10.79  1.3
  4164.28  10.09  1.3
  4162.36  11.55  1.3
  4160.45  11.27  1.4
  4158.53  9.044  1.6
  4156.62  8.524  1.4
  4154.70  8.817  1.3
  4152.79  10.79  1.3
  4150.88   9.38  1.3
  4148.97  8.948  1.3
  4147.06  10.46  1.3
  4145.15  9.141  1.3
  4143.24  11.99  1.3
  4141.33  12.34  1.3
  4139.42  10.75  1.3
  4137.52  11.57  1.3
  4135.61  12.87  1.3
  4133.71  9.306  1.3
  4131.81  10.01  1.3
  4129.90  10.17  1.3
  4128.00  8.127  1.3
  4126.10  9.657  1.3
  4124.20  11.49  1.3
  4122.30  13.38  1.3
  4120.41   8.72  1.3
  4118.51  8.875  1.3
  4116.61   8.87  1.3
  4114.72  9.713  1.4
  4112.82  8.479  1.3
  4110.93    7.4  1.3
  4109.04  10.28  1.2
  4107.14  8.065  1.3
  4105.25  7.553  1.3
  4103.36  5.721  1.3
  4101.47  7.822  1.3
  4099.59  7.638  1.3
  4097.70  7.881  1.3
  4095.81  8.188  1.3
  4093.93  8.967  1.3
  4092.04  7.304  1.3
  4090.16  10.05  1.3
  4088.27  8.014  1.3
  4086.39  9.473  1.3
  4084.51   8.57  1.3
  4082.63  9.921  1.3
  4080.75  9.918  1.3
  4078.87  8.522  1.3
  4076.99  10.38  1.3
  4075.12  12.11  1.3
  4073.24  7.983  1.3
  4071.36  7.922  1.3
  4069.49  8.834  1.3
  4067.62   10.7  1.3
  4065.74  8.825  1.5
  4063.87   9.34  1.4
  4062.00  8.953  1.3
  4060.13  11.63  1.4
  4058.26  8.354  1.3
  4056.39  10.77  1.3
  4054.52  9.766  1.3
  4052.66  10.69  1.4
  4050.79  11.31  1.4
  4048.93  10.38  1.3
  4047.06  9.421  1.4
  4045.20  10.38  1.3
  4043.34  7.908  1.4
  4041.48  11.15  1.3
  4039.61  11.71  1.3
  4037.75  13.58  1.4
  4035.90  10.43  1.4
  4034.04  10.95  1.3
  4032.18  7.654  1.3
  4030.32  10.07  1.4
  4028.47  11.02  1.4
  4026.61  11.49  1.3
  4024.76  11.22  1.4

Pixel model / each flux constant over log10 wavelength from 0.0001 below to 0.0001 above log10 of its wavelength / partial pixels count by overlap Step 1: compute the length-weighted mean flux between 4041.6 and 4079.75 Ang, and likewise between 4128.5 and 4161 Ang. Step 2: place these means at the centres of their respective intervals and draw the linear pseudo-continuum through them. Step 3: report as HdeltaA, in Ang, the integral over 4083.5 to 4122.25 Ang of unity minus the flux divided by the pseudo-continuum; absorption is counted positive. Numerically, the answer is 5.9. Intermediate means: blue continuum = 9.74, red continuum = 10.3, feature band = 8.5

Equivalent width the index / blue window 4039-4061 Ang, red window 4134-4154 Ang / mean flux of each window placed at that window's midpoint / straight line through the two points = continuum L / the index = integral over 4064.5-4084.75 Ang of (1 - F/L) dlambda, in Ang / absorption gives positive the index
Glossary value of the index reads 1.8 Ang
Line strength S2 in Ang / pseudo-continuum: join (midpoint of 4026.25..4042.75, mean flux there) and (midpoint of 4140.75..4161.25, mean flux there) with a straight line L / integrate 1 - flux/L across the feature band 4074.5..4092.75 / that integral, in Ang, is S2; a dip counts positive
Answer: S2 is 1.9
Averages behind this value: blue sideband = 10.8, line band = 9.41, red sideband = 10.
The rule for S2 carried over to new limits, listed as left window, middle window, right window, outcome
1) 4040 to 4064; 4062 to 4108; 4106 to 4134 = 4.9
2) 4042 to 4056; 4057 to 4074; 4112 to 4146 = 1.5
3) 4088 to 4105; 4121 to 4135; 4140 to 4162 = -1.8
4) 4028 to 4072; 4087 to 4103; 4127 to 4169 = 3.2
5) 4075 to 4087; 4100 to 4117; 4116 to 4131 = 2.9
